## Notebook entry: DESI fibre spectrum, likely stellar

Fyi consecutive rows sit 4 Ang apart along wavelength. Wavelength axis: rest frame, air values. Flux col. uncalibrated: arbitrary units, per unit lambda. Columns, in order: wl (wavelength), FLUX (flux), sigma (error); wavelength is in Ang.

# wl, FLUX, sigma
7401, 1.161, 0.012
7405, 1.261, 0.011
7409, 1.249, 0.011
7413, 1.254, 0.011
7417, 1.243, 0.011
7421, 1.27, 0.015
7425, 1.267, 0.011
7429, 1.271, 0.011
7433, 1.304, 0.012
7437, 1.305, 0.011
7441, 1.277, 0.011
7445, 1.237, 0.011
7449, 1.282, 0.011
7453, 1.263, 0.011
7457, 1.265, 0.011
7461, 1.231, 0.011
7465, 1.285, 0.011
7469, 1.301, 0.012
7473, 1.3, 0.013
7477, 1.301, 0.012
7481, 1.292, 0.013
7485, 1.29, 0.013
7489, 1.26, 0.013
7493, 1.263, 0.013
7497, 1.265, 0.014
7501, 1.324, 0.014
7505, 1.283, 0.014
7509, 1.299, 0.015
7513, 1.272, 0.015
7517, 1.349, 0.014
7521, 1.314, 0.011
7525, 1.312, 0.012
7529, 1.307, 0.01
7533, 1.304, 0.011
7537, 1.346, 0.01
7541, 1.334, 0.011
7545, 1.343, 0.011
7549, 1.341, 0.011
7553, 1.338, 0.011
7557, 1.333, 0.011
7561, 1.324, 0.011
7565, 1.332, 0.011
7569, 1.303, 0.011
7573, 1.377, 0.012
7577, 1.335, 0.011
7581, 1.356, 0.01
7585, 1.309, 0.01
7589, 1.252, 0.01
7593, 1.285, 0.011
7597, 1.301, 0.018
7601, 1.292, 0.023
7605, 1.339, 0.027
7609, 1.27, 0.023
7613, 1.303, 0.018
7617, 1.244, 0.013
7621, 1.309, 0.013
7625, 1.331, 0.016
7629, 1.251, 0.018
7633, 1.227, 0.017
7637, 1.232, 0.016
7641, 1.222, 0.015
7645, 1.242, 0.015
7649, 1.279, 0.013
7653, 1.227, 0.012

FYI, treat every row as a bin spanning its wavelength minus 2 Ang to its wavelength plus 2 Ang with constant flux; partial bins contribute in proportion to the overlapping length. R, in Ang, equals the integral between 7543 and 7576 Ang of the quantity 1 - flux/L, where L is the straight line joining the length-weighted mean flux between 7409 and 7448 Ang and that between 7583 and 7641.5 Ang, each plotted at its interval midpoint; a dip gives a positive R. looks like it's -1.6 Ang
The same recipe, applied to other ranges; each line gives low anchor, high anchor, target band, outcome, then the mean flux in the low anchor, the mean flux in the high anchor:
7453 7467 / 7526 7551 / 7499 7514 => 0.1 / 1.26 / 1.33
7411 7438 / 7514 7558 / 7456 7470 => 0.2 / 1.27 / 1.33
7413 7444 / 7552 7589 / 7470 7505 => 0.3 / 1.27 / 1.33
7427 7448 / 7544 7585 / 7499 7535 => 0.2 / 1.28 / 1.34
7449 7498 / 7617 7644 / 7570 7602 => -1.2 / 1.28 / 1.26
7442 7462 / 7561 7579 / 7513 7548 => -0.4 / 1.26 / 1.34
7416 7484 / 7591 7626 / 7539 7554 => -0.6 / 1.28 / 1.3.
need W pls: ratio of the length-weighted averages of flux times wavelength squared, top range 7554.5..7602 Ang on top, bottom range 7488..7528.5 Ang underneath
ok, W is 1.04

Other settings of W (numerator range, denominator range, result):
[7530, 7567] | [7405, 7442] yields 1.08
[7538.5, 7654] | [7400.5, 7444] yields 1.08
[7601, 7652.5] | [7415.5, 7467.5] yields 1.05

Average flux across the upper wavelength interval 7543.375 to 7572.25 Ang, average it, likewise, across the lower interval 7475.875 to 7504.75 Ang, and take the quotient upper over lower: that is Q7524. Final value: 1.04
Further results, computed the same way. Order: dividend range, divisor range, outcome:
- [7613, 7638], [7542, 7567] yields 0.95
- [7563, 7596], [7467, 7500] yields 1.03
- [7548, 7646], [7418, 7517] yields 1.01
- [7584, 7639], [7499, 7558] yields 0.97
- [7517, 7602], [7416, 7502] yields 1.04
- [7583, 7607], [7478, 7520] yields 1.00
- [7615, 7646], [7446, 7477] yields 0.99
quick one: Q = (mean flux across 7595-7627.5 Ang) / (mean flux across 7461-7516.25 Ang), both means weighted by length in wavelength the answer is 1.01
